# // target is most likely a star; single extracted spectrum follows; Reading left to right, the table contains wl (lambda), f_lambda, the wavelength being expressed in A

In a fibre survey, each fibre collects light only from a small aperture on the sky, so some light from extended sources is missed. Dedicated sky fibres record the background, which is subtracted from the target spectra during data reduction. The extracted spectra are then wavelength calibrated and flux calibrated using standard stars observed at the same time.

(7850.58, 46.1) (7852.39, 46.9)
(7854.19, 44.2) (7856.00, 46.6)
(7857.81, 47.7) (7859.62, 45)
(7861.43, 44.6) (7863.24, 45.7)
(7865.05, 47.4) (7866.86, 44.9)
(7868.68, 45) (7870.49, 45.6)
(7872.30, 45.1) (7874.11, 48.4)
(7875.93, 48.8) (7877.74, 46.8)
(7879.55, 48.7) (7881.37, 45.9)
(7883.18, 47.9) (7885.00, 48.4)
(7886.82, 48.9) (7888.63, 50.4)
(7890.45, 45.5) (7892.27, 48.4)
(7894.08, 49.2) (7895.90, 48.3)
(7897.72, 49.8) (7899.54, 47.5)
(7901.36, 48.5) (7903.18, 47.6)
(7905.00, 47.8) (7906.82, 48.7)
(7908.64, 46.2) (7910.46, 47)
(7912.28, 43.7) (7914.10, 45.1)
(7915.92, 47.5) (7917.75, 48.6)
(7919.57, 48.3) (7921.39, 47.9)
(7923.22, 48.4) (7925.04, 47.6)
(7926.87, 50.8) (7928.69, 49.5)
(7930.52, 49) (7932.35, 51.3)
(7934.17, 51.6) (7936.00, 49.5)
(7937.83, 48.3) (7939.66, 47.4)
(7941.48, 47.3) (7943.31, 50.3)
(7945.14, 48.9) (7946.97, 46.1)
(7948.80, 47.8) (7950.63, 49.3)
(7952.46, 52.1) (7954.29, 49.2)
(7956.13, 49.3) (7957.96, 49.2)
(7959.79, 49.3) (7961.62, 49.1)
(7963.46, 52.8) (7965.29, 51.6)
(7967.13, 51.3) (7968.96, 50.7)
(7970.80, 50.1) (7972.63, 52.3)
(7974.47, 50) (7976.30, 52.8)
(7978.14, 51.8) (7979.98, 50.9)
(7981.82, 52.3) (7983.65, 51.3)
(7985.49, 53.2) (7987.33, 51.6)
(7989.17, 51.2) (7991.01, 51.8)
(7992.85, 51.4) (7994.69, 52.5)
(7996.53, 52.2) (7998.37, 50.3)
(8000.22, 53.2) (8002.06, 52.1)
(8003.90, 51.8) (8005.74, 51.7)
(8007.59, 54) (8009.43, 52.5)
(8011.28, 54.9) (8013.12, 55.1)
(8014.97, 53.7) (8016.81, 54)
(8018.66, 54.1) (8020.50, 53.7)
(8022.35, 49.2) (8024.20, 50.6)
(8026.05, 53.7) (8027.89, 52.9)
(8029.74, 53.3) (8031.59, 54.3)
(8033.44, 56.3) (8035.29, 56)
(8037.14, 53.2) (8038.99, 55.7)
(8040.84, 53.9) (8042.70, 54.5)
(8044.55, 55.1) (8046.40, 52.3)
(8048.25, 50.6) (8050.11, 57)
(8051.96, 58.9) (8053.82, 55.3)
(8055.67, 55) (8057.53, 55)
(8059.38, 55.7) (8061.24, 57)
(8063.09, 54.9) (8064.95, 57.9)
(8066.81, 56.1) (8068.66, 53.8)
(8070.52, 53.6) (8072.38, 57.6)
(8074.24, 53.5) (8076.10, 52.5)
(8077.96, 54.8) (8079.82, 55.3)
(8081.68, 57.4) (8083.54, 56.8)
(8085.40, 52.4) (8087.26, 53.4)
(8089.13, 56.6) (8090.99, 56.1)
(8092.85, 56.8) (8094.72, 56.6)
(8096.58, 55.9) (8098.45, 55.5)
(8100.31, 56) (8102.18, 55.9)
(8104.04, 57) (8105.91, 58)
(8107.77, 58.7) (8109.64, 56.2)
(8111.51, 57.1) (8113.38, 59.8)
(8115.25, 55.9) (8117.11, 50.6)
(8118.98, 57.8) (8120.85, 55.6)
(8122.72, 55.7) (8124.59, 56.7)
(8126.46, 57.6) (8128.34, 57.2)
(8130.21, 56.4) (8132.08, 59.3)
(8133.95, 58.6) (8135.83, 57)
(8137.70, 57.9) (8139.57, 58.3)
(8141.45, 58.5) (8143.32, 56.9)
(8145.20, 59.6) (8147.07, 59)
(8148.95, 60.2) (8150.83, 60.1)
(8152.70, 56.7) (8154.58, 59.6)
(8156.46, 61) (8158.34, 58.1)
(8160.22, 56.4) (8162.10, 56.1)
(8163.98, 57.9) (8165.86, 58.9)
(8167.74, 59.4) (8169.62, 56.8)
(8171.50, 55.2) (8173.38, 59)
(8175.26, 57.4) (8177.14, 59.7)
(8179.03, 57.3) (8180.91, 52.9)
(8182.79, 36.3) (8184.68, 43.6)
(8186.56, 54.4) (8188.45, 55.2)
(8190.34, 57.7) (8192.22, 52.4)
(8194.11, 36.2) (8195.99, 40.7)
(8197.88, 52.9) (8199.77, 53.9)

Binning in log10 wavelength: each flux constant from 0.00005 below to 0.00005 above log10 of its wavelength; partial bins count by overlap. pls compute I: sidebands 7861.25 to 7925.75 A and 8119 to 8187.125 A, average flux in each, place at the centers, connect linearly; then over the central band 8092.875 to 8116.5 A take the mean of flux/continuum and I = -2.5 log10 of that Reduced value -0.04 mag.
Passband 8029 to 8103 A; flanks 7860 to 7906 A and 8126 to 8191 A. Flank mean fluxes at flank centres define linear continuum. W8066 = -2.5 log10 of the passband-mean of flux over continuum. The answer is -0.03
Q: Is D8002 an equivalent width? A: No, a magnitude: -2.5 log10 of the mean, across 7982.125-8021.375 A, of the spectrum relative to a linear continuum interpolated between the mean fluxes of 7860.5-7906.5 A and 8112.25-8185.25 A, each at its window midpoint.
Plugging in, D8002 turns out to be -0.02 mag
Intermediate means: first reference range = 47.4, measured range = 52.7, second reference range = 56.8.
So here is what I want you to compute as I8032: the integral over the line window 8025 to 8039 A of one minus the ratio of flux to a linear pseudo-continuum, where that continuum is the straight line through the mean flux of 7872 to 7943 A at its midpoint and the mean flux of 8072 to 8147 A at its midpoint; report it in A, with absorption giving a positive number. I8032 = -0.3 A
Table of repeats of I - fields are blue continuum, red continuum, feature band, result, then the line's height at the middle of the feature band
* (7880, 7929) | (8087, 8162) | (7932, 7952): 0.01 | 49.5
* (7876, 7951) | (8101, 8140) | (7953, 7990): -0.01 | 50.7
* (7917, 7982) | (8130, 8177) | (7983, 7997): -0.01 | 51.5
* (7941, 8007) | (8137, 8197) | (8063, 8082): -0.04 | 53.1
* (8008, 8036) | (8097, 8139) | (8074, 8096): 0.01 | 55.7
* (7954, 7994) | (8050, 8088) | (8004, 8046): -0.01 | 53.4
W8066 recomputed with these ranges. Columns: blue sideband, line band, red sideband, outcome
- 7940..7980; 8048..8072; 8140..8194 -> -0.054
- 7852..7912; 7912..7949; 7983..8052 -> 0.020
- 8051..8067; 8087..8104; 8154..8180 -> 0.016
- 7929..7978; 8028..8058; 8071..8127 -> -0.022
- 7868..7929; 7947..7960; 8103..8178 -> 0.016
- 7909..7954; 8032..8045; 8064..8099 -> -0.030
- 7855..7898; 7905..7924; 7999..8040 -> 0.037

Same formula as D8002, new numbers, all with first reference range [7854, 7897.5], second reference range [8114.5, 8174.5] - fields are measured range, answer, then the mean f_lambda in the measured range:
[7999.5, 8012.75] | -0.017 mag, 53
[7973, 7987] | -0.013 mag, 51.8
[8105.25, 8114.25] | -0.032 mag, 57.9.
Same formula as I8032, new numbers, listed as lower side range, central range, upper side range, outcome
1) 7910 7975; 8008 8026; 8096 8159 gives -0.2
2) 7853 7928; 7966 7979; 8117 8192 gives -0.3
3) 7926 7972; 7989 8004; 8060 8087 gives 0.0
